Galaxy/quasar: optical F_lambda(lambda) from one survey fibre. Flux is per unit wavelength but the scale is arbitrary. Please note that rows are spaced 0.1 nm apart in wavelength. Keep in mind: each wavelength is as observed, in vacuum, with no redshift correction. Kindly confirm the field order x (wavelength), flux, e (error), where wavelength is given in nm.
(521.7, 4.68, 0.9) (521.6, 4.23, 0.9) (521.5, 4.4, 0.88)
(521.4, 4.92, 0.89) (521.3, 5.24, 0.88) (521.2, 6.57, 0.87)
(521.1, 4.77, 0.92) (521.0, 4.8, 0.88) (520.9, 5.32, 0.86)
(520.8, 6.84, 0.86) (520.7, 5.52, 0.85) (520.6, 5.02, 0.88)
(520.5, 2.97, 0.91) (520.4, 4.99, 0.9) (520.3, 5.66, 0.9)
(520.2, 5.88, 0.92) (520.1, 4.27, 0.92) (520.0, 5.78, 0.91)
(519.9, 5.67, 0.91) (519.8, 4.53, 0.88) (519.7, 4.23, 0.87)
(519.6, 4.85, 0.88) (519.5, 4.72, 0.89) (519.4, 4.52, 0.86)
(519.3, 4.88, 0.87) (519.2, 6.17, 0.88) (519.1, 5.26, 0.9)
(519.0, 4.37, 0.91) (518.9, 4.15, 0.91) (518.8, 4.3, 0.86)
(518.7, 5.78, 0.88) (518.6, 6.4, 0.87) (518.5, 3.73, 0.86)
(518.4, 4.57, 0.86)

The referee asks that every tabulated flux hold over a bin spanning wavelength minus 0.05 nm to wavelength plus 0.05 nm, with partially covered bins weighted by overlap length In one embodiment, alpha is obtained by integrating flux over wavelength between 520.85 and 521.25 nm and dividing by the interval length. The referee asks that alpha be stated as 5.36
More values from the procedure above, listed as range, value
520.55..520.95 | 5.67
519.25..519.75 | 4.64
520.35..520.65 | 4.33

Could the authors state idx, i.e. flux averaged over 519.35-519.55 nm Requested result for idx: 4.62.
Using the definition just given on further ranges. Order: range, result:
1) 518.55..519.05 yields 5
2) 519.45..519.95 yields 4.8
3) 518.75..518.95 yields 4.22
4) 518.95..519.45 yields 5.04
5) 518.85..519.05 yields 4.26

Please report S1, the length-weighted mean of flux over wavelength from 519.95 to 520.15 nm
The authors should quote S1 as 5.03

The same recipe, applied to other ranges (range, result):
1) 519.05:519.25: 5.72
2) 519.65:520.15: 4.9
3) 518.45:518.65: 5.07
